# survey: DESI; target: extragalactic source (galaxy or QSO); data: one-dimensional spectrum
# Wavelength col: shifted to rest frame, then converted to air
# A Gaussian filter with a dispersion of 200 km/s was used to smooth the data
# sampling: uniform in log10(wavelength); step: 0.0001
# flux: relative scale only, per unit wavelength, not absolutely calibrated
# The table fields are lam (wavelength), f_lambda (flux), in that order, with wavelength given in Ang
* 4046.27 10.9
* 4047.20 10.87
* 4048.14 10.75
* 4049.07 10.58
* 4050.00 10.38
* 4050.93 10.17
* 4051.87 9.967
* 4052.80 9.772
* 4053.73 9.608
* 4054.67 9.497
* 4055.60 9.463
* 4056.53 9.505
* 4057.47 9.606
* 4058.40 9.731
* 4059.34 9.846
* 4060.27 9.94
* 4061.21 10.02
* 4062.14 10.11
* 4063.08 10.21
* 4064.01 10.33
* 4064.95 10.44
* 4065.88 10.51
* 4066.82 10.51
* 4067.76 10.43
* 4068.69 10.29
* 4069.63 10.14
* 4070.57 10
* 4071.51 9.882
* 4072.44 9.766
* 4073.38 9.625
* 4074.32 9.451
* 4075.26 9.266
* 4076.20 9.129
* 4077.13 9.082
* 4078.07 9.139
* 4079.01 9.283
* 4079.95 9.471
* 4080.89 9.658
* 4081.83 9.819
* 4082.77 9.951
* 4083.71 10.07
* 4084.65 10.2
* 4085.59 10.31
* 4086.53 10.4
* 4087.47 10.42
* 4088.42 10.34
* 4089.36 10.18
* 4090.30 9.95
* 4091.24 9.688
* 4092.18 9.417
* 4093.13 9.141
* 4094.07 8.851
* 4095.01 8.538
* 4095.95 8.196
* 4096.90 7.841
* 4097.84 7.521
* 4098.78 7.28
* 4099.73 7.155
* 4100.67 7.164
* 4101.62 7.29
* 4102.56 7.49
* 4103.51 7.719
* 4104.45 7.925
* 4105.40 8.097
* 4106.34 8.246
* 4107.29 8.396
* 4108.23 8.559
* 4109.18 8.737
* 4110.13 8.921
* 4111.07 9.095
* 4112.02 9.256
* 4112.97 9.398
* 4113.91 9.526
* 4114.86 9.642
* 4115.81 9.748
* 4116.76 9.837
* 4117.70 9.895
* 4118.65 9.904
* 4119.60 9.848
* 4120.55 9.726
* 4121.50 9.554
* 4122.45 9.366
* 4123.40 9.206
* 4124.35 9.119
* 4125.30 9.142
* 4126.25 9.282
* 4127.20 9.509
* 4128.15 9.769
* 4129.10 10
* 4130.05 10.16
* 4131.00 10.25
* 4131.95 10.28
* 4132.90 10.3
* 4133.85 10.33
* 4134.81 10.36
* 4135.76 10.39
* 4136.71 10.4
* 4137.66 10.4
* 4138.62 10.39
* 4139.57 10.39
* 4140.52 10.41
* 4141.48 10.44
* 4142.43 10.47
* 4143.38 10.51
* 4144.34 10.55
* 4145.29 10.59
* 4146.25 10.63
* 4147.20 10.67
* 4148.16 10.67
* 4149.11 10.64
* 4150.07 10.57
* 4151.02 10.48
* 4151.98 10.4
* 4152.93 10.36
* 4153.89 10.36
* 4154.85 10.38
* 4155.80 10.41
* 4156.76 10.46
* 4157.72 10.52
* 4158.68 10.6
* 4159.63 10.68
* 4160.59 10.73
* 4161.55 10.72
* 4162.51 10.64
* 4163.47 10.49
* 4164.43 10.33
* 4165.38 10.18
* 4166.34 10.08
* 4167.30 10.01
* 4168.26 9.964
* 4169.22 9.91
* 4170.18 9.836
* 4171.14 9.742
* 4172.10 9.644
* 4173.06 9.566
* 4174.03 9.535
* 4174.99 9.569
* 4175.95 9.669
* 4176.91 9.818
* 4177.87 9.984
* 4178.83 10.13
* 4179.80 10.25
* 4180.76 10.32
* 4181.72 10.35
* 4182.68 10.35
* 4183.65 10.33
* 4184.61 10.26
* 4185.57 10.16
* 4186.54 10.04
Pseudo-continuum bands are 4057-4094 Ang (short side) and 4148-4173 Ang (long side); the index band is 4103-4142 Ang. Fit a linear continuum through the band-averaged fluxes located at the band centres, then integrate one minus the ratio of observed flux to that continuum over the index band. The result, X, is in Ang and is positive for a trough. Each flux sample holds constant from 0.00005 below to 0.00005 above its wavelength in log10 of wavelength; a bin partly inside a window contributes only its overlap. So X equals 2.2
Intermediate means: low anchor 9.88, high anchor 10.3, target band 9.56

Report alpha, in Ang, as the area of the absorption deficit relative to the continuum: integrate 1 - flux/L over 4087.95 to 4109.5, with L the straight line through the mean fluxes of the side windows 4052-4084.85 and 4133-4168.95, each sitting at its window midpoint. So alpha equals 3.5 Ang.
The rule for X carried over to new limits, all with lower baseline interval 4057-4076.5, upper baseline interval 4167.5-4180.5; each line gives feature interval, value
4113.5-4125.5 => 0.38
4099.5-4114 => 2.36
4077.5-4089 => 0.03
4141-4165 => -1.65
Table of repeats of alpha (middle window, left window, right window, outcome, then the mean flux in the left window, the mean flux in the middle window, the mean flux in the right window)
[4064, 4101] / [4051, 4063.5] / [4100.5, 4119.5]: -0.57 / 9.8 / 9.47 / 8.79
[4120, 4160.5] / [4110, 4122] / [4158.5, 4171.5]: -1.18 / 9.58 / 10.2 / 10.3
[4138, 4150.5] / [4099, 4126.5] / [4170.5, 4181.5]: -1.58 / 8.85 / 10.5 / 9.85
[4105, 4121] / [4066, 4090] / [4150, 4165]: 1.46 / 9.88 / 9.23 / 10.5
